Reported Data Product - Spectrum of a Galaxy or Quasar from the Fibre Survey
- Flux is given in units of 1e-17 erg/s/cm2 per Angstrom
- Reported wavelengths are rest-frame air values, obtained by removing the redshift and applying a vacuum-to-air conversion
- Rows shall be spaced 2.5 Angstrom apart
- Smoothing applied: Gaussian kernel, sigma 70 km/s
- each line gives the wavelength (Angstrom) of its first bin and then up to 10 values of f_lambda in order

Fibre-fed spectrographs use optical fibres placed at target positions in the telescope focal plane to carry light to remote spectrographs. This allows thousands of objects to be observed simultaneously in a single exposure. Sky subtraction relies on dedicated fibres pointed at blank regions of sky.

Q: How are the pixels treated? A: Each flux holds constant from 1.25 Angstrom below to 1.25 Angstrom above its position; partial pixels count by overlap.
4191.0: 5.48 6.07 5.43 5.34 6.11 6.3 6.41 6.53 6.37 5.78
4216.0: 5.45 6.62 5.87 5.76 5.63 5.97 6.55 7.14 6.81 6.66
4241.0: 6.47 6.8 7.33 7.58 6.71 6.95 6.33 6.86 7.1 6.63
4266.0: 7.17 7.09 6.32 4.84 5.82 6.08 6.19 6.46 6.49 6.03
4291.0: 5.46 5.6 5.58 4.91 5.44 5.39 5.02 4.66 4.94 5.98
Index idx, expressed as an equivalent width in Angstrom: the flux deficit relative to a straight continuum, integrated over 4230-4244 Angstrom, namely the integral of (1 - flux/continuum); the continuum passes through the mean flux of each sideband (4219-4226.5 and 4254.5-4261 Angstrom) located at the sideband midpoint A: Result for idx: -1.2 Angstrom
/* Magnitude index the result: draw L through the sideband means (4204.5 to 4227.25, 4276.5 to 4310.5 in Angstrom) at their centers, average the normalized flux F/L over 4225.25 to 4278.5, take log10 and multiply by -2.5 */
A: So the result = -0.13 mag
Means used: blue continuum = 6.05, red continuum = 5.63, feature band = 6.6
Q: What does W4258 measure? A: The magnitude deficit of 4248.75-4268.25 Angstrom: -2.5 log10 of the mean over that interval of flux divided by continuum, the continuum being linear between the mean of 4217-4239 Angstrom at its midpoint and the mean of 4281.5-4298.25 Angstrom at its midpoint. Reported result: -0.13 mag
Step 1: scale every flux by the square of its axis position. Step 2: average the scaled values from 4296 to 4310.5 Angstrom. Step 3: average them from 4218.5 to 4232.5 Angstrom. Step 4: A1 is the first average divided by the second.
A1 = 0.9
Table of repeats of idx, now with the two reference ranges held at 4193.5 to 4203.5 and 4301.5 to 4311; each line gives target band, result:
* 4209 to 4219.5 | -0.8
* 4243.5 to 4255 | -3.5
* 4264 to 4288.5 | -4.8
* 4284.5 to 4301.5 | -1.8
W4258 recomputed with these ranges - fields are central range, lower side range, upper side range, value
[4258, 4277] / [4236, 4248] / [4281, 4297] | -0.02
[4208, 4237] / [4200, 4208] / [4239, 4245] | 0.05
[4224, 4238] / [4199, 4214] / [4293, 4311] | -0.08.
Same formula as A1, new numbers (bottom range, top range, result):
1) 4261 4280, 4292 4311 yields 0.84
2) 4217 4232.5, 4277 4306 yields 0.98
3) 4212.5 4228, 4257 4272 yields 1.20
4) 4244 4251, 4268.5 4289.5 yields 0.85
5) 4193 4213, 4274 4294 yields 1.03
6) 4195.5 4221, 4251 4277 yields 1.11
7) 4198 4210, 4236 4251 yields 1.14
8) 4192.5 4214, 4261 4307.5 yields 1.02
